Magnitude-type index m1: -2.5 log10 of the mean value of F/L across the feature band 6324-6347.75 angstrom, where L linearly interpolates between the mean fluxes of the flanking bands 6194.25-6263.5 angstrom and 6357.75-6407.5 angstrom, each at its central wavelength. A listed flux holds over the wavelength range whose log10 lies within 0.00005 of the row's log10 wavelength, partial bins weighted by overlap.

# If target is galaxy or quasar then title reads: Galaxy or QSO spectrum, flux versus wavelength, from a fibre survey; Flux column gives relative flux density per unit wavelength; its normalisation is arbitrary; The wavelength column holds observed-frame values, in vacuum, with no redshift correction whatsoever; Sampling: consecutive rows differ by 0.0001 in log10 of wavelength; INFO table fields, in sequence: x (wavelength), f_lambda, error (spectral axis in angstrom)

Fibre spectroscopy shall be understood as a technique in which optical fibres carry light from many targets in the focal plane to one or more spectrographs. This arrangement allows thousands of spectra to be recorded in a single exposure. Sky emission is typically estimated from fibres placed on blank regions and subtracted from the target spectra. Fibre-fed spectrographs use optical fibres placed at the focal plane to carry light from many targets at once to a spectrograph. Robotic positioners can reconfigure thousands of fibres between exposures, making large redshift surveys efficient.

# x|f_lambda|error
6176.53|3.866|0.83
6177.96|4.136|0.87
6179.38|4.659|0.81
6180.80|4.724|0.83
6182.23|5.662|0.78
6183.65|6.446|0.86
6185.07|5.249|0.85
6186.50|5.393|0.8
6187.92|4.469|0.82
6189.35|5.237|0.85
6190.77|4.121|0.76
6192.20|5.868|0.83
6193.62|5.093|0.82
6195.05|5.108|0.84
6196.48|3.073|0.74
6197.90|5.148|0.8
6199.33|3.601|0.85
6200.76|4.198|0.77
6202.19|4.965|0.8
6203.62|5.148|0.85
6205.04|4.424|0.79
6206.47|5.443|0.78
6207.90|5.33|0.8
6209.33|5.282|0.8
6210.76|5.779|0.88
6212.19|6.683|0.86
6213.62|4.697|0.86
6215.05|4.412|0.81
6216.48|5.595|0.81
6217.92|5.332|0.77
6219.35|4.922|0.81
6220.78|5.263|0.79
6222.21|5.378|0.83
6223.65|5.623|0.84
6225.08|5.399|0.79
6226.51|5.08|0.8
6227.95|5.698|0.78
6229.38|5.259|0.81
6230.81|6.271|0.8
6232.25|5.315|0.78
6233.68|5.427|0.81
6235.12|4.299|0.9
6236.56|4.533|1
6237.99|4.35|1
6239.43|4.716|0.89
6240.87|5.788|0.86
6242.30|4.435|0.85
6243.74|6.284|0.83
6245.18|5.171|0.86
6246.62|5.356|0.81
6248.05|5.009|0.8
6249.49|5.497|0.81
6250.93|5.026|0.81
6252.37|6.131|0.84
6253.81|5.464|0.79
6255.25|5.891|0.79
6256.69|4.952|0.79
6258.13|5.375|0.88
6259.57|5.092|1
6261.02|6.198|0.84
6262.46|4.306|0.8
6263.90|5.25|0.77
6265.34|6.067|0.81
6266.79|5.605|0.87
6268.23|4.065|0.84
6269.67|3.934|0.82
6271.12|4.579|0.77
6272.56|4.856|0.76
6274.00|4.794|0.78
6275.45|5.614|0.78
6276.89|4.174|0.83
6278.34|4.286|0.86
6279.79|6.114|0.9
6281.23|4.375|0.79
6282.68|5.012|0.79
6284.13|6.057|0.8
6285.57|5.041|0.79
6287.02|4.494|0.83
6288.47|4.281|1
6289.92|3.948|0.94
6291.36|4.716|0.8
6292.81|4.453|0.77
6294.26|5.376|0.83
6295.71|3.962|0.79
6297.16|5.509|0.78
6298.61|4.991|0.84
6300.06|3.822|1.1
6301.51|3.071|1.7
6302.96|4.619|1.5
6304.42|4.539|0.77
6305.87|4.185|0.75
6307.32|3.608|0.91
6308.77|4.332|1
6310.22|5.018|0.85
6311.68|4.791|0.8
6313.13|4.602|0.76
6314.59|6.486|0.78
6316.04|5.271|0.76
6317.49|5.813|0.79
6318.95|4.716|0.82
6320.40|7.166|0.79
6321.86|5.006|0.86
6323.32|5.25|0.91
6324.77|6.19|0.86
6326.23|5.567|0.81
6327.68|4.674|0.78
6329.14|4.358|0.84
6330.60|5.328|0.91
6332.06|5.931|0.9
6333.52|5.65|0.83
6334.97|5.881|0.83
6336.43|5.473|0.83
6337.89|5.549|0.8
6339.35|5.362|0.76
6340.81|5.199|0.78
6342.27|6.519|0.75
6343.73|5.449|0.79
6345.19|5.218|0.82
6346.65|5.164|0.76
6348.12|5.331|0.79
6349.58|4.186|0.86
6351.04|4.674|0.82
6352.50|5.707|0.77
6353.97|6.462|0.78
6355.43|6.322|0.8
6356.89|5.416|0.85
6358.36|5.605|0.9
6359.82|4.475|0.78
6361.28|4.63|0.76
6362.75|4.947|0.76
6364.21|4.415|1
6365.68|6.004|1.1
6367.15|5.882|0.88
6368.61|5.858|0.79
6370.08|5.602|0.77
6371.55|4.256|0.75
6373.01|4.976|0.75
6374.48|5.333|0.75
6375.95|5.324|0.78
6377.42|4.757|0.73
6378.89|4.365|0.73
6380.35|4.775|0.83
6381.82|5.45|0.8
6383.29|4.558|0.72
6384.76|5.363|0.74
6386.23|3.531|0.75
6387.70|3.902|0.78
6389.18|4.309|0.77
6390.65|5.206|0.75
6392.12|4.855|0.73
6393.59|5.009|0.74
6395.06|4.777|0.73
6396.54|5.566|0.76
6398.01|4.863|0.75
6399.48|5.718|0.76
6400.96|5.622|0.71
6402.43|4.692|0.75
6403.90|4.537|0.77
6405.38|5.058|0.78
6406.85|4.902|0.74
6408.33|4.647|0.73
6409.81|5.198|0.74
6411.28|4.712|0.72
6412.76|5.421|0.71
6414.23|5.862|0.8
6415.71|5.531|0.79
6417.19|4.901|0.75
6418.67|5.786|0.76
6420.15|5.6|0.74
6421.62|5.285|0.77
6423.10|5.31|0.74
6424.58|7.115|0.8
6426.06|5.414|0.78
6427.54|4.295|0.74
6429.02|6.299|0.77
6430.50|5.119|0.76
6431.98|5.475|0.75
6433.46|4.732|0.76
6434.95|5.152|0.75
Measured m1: -0.09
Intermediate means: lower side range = 5.16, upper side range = 4.97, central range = 5.47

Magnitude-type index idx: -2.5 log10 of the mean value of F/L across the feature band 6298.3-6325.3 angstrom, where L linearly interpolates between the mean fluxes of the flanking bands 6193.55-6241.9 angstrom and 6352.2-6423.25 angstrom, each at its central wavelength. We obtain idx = 0.04 mag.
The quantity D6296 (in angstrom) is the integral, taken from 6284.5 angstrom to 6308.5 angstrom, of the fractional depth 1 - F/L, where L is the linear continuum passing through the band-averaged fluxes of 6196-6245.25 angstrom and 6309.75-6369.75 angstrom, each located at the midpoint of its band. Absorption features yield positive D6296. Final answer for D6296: 3.90 angstrom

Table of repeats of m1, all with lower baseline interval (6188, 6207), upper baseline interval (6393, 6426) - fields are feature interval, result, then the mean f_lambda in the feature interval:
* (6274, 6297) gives 0.03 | 4.81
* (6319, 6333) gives -0.08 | 5.46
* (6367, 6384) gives 0.03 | 5.07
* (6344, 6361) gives -0.04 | 5.31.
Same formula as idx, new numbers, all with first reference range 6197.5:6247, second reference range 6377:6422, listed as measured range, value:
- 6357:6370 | -0.048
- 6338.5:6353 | -0.049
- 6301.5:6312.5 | 0.168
